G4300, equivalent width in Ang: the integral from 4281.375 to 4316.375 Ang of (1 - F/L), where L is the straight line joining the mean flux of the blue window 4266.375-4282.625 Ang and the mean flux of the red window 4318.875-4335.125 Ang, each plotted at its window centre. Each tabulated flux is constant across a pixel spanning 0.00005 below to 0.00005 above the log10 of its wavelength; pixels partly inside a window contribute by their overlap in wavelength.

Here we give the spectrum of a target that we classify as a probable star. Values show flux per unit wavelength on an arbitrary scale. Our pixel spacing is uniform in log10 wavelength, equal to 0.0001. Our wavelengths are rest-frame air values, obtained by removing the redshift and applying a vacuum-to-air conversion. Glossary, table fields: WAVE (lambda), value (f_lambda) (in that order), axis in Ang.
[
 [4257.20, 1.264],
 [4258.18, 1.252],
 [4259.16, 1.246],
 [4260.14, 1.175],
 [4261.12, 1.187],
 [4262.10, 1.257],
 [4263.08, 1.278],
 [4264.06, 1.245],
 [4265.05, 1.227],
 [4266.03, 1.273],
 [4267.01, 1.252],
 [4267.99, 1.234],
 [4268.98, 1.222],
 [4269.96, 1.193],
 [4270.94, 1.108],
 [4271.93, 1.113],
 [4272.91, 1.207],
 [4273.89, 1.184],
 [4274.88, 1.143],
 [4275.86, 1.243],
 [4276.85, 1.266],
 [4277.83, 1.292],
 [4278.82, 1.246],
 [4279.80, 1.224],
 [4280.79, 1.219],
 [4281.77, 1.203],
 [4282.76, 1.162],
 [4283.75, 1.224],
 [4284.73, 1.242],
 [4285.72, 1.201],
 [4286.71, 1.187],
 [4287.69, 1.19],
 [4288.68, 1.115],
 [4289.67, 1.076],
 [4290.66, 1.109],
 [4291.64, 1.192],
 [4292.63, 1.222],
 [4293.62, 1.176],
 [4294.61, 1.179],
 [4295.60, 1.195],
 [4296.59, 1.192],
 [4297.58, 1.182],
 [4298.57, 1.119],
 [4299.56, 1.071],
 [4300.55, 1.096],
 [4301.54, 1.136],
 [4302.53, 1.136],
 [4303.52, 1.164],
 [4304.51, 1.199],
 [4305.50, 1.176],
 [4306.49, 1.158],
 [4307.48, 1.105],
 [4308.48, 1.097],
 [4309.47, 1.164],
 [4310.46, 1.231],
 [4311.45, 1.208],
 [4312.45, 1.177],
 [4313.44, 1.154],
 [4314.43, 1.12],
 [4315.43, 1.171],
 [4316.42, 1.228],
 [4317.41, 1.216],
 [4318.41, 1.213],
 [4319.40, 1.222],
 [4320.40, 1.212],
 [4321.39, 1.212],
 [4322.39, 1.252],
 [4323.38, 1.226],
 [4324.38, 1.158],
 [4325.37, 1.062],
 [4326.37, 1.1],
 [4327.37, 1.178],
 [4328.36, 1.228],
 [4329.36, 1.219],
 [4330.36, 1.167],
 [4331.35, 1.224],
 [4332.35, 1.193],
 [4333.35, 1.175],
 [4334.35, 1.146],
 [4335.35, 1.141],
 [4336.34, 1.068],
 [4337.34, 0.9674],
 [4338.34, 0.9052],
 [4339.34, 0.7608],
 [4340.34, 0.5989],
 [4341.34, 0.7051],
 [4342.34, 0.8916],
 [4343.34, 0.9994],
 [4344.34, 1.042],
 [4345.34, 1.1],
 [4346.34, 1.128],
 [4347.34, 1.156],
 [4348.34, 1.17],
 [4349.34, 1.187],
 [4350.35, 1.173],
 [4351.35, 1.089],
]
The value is 1.0 Ang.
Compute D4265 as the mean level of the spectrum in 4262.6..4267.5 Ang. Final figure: 1.25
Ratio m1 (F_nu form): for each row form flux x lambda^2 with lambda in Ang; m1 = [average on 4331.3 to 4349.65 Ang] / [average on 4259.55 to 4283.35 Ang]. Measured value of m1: 0.87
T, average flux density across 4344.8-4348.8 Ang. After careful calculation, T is 1.14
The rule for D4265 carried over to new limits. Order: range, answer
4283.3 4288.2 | 1.21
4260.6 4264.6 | 1.24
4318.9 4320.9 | 1.22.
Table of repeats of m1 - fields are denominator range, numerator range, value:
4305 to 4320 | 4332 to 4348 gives 0.86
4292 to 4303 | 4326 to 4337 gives 1.03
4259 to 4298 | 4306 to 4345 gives 0.94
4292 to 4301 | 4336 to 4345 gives 0.78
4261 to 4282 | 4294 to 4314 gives 0.96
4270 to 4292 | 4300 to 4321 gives 1.00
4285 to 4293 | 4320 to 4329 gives 1.03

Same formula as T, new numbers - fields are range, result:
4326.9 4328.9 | 1.21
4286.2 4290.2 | 1.14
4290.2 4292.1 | 1.16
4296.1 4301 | 1.13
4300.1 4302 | 1.12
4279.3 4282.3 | 1.22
